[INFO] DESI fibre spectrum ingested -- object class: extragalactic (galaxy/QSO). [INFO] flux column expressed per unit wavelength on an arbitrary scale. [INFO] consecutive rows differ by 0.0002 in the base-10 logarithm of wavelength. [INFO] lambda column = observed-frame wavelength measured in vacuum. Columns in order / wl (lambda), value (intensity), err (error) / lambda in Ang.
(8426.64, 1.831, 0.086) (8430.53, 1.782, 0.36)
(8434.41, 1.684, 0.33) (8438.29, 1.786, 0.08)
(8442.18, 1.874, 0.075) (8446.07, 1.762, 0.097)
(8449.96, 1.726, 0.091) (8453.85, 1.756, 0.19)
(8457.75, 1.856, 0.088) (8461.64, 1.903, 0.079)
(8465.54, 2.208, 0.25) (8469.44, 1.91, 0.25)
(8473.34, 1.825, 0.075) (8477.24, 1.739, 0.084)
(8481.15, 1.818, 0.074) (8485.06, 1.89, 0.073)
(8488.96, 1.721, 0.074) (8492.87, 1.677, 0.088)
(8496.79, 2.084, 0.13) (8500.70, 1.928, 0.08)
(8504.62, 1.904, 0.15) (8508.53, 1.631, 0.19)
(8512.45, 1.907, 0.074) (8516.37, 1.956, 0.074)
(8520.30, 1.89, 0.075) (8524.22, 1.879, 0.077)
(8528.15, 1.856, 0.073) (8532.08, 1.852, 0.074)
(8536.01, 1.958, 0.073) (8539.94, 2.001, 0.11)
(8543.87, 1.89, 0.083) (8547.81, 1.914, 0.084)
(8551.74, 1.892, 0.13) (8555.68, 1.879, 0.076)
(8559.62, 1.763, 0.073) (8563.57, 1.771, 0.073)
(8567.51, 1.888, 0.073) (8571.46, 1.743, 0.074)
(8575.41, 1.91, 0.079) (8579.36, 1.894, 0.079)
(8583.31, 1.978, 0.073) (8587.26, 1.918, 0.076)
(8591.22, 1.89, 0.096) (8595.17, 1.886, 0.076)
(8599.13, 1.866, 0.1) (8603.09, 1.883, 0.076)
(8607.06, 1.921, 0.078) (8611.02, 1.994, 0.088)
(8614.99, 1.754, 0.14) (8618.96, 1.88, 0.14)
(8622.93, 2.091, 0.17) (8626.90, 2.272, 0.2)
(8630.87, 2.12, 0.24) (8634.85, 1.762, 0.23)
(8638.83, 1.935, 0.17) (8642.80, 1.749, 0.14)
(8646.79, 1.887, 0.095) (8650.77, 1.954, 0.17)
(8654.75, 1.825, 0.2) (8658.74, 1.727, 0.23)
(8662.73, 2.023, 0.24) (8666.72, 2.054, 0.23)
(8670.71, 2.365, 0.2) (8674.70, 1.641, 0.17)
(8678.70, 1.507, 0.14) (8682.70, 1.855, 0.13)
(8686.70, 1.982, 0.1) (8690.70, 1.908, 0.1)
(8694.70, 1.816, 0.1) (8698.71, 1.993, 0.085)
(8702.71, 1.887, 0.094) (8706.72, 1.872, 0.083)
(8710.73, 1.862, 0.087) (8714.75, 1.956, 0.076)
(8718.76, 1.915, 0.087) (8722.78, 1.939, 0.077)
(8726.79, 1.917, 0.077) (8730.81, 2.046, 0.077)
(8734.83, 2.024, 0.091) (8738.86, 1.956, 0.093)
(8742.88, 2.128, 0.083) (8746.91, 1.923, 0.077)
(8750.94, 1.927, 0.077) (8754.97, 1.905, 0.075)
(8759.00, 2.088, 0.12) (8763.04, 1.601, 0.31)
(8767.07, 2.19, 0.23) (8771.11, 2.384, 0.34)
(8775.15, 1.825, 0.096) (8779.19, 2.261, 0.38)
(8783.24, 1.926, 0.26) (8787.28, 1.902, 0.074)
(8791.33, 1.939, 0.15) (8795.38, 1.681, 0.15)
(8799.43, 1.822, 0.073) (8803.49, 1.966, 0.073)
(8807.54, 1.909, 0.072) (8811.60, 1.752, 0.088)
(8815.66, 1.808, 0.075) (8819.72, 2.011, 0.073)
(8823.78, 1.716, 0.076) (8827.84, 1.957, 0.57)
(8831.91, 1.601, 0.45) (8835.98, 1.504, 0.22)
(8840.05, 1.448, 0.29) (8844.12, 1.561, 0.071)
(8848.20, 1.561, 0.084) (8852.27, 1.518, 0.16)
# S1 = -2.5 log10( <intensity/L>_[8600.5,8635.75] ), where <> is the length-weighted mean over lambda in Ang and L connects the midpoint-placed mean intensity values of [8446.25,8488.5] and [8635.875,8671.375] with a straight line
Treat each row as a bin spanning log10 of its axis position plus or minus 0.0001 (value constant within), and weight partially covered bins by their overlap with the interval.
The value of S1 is -0.03 mag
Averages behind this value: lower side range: 1.85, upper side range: 1.93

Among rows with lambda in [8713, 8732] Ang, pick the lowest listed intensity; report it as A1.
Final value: 1.915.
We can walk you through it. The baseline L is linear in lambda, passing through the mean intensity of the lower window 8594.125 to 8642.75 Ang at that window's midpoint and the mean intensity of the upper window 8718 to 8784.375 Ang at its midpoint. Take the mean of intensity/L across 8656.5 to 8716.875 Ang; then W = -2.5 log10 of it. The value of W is 0.04 mag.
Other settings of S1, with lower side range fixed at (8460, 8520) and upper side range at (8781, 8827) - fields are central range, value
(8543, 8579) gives 0.012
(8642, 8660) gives 0.018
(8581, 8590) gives -0.041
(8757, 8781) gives -0.107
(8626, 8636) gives -0.102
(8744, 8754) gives -0.044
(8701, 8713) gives -0.005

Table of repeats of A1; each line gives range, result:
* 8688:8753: 1.816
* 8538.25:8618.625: 1.743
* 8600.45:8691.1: 1.507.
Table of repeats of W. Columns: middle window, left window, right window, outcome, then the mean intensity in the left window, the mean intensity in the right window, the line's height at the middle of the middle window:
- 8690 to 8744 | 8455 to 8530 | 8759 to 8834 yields -0.025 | 1.87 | 1.91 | 1.9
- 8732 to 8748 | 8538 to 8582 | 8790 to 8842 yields -0.120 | 1.87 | 1.78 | 1.8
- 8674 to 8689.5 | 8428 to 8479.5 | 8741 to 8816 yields 0.088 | 1.83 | 1.95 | 1.91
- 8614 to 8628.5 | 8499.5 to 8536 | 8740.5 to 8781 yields -0.041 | 1.87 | 2.02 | 1.93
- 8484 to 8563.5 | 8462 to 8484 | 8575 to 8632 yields 0.027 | 1.9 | 1.95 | 1.92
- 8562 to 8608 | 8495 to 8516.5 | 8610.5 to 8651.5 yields 0.027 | 1.9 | 1.94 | 1.93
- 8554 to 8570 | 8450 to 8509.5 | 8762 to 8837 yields 0.026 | 1.86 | 1.89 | 1.87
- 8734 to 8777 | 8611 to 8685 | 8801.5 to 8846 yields -0.104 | 1.91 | 1.75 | 1.81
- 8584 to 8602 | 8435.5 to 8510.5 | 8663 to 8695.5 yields -0.012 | 1.84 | 1.9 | 1.88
